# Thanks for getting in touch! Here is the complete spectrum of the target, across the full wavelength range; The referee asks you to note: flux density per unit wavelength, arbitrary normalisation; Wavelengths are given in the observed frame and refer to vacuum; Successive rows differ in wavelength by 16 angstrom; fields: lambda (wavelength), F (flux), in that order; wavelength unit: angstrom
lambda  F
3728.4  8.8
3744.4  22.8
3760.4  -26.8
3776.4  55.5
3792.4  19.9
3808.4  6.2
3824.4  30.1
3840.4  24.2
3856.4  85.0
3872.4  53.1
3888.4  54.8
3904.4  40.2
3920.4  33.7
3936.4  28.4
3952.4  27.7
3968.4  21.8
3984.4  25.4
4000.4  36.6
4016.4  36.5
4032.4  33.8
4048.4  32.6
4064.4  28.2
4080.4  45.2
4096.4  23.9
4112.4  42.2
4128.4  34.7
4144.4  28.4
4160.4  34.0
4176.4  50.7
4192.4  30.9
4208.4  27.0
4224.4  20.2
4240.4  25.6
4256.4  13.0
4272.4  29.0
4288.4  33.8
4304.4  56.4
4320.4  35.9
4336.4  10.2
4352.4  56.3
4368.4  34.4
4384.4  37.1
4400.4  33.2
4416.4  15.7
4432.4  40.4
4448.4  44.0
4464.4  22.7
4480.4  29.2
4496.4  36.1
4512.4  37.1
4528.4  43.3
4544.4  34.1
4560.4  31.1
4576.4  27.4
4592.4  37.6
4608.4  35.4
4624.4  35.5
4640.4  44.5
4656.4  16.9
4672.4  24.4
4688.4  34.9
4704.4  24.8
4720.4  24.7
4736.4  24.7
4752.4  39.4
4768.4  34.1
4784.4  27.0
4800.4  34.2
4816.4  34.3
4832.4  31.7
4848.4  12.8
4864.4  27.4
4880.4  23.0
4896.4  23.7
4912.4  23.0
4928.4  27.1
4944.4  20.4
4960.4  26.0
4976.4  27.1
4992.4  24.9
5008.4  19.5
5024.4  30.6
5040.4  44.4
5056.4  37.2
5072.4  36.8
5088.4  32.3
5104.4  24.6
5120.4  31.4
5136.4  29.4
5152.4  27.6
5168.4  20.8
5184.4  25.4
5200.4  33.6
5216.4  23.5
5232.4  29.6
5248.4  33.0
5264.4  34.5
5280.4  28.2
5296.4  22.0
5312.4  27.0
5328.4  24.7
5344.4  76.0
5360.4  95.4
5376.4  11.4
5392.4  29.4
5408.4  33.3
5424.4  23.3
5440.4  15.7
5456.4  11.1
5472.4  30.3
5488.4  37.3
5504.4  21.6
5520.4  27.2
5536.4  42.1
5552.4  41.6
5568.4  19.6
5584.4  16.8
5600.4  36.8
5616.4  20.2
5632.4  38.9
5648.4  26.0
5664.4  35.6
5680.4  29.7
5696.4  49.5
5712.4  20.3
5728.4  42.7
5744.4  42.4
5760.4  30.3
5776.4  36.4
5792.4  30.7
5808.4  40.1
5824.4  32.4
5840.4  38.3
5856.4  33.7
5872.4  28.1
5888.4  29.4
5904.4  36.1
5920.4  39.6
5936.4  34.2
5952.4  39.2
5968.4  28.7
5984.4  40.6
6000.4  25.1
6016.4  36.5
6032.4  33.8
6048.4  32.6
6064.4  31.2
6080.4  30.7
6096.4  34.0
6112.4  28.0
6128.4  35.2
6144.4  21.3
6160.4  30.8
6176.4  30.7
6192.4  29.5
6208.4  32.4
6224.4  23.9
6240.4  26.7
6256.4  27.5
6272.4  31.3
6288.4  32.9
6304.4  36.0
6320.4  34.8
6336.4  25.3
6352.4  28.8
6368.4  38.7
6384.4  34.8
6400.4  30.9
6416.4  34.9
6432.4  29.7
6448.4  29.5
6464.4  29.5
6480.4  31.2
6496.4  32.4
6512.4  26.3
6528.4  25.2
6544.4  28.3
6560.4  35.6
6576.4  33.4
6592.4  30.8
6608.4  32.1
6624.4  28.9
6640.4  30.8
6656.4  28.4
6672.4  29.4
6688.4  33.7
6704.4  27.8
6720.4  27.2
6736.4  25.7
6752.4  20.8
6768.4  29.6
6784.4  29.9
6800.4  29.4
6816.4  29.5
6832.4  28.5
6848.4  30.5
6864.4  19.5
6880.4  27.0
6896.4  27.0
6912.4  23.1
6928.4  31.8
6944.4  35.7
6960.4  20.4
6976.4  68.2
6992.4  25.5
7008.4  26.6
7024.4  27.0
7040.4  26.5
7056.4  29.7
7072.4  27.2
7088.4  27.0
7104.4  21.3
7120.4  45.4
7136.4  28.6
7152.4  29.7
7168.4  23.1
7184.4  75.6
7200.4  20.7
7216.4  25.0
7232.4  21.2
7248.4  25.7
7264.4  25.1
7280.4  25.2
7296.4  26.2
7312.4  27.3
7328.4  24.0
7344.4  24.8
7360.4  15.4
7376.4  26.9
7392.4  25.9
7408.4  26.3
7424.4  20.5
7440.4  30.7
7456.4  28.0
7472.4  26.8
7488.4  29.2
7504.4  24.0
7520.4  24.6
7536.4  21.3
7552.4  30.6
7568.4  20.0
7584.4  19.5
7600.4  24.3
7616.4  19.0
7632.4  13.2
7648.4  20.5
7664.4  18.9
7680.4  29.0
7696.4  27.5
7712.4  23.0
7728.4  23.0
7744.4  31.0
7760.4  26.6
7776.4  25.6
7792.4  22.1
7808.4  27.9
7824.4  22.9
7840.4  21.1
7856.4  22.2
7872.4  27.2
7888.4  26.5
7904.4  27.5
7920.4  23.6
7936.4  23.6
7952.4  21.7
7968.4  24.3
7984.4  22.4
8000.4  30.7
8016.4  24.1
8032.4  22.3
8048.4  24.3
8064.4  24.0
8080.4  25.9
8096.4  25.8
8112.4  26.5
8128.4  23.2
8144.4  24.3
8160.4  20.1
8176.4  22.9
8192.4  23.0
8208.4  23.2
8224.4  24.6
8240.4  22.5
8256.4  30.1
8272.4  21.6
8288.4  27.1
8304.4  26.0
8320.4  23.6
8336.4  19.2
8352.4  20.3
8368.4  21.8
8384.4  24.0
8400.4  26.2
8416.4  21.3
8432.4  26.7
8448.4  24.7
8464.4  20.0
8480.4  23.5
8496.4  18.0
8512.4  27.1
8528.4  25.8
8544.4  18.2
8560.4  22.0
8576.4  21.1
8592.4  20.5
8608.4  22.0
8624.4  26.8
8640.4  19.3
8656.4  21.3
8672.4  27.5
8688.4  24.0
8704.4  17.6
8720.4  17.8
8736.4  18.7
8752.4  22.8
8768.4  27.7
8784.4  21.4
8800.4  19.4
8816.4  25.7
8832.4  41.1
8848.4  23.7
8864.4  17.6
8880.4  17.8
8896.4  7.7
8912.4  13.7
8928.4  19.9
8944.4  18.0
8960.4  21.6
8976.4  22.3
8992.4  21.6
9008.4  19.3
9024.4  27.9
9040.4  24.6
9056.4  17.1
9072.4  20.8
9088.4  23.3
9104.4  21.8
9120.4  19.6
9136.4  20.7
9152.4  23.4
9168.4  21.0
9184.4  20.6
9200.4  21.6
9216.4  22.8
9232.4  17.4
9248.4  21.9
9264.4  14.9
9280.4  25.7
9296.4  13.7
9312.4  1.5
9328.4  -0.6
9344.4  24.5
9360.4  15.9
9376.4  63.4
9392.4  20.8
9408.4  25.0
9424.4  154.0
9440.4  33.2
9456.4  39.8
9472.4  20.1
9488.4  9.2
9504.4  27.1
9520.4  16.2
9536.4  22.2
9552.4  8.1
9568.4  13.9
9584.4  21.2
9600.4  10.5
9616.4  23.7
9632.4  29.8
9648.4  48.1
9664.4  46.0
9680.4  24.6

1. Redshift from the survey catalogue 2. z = 0.44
